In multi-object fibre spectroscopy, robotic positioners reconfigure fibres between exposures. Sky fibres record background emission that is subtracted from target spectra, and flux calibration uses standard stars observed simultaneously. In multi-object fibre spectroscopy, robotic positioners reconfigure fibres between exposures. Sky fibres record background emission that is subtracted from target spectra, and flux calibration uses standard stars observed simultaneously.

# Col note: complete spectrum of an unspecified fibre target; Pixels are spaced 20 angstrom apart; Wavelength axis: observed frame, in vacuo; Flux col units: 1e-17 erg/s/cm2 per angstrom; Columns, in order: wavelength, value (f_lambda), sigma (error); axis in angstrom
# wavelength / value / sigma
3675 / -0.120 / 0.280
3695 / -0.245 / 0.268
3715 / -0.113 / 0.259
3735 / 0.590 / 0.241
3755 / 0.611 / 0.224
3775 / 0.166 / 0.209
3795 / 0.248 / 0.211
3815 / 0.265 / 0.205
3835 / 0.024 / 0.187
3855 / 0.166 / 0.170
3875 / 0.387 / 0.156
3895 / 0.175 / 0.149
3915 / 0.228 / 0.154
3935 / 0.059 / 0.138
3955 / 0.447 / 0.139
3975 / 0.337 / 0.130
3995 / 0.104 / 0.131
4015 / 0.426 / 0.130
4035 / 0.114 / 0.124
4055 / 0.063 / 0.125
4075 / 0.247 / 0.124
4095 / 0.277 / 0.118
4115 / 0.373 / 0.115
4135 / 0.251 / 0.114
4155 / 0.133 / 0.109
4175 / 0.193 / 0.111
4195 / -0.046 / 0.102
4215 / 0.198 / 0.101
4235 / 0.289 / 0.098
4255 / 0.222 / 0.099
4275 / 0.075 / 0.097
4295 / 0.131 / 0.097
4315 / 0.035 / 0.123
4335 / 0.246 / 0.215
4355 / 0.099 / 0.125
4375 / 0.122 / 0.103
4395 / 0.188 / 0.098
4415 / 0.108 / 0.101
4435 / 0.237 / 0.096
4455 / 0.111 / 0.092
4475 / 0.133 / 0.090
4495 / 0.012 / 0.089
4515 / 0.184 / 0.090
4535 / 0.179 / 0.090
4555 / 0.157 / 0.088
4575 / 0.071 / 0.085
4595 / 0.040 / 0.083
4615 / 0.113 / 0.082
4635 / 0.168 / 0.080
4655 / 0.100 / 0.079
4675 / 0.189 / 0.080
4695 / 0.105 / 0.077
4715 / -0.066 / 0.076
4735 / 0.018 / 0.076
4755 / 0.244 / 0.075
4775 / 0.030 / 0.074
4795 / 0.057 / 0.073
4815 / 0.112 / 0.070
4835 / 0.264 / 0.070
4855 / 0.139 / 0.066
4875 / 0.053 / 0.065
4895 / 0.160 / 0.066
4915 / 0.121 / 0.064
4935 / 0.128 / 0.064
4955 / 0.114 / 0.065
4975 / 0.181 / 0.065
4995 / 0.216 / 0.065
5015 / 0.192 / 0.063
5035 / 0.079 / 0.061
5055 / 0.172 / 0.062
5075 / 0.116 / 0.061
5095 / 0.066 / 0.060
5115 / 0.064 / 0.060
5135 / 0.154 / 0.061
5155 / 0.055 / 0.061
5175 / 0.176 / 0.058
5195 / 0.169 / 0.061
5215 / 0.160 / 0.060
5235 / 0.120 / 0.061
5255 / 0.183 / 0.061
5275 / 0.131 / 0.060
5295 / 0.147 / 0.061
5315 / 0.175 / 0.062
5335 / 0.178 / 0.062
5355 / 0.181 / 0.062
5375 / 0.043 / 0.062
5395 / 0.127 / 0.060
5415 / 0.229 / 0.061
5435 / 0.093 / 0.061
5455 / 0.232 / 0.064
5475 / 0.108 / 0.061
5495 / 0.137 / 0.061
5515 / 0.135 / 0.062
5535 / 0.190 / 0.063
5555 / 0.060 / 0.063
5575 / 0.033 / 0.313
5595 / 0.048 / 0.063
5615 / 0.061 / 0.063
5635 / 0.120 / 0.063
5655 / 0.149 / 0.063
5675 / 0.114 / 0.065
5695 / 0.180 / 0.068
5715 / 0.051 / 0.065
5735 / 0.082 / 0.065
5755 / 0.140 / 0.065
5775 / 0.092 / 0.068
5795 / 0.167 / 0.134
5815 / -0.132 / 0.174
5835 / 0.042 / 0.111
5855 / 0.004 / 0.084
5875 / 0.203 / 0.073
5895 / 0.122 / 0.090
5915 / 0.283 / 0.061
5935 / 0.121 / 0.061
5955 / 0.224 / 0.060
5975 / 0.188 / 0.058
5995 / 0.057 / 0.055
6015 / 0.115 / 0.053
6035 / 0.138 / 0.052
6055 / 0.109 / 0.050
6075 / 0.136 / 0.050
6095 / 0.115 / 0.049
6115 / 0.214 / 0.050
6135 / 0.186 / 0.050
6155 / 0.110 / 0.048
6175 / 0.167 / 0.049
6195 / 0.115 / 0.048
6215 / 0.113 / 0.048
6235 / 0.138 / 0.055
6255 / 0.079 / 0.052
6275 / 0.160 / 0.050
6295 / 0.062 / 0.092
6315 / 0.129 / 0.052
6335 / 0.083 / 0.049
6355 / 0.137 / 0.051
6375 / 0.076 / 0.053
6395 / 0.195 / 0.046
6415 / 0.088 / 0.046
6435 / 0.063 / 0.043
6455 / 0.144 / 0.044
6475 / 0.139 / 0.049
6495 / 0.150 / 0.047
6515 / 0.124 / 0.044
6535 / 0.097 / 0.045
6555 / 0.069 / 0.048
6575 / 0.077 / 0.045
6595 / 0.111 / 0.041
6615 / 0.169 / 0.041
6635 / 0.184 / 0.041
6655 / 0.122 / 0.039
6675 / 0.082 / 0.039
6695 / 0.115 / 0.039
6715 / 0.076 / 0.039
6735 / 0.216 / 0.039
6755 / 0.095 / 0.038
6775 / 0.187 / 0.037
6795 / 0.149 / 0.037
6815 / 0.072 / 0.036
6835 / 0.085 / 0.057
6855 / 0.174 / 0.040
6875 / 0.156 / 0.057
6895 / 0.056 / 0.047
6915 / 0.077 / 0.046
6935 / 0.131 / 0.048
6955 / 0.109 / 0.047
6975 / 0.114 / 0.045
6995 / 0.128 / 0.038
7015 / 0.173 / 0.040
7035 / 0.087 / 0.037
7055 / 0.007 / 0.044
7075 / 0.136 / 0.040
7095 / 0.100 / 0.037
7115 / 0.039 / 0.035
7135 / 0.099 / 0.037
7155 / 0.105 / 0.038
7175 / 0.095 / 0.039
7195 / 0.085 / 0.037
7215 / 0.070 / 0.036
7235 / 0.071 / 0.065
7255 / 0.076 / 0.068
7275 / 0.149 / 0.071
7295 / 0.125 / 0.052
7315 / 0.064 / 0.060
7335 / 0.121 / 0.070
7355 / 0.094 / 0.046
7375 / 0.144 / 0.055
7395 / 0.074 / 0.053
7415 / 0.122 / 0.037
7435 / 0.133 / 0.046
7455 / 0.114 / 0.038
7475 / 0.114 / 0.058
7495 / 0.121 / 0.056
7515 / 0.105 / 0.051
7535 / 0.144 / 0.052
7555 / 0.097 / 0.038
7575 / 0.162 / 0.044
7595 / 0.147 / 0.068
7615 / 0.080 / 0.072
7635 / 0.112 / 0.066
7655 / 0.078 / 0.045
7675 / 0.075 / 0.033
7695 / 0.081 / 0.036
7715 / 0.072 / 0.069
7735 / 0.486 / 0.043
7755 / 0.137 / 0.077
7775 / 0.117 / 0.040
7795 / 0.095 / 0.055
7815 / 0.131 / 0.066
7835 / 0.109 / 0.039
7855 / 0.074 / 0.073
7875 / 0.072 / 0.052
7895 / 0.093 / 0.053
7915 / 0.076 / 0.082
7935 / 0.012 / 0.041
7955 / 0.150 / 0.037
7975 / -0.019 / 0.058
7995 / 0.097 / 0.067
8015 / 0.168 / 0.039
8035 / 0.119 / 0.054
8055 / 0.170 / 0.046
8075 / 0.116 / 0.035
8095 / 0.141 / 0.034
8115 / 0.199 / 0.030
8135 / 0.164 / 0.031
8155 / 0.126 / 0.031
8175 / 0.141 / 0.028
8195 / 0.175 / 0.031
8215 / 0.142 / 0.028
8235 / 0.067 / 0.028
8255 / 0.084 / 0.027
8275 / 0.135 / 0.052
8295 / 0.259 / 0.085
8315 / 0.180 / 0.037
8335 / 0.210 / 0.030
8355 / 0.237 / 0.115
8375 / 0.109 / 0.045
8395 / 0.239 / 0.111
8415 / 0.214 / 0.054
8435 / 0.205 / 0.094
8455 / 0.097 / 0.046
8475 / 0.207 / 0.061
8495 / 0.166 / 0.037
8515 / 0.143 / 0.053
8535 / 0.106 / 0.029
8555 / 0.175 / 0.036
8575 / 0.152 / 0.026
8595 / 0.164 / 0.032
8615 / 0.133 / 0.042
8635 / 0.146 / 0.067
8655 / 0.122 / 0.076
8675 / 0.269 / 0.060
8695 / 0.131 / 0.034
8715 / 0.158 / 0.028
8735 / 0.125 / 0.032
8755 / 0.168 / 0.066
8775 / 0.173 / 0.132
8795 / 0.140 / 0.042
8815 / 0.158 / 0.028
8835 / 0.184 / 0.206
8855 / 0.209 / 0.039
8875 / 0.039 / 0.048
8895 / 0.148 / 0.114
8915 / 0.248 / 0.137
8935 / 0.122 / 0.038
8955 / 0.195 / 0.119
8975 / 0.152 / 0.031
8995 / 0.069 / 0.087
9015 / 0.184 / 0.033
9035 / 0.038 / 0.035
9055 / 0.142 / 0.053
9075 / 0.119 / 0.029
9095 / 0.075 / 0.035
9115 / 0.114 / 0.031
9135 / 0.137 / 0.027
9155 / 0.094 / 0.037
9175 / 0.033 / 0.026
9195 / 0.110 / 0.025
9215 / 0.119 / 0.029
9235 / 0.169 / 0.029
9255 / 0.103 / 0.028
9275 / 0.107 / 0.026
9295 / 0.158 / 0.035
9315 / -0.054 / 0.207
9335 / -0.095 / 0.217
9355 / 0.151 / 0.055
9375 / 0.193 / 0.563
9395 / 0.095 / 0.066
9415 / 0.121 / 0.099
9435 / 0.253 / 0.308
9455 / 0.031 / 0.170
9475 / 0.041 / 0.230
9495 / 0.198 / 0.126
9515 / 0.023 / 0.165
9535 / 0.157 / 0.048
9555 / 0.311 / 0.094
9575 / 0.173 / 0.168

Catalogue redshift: 1.076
